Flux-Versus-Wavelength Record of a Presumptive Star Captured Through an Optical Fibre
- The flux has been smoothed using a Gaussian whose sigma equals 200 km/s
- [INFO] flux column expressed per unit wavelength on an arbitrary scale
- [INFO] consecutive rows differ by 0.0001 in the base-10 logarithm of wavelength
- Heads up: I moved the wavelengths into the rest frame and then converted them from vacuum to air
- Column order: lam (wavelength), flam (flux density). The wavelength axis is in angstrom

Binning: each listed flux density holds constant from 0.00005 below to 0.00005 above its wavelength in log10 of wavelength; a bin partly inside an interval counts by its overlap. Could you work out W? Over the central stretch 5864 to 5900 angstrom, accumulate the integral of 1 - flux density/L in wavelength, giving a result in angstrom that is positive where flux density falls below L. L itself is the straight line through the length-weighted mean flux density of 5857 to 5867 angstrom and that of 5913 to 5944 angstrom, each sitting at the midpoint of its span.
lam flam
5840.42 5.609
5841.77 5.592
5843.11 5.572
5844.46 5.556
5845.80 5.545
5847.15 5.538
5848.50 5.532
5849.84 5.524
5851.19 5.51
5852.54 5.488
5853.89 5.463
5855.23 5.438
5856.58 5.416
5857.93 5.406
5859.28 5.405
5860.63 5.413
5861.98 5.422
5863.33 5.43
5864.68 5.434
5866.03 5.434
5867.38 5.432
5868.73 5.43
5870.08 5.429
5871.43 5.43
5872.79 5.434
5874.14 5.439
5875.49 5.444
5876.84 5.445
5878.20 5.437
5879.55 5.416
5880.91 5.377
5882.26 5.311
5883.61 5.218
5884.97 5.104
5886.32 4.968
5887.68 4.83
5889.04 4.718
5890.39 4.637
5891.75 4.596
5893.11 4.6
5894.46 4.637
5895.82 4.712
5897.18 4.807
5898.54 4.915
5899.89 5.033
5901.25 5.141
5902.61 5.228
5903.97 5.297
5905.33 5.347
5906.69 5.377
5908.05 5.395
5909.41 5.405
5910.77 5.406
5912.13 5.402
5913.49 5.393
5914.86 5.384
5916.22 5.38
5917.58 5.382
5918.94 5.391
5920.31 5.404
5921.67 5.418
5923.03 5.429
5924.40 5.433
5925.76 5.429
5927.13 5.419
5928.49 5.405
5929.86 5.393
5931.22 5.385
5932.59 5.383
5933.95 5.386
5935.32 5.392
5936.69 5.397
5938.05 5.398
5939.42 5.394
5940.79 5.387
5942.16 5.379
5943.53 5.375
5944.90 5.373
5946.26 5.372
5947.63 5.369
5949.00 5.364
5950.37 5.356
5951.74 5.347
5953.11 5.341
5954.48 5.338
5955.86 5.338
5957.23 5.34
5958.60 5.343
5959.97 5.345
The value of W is 1.8 angstrom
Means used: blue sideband 5.42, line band 5.14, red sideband 5.4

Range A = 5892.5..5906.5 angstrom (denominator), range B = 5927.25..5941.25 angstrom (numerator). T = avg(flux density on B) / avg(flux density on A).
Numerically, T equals 1.1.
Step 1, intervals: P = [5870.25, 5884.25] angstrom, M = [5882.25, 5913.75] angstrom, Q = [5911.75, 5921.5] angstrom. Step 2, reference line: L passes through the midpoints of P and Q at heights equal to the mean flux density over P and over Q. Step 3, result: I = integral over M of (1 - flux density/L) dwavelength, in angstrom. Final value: 2.0 angstrom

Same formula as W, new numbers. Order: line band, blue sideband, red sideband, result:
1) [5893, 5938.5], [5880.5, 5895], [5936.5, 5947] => -1.11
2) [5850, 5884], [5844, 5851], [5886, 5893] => -1.79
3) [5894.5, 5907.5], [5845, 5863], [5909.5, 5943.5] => 0.83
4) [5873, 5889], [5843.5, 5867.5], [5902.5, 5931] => 0.53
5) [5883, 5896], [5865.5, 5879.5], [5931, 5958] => 1.48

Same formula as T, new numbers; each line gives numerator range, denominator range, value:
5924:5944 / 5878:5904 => 1.08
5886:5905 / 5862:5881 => 0.90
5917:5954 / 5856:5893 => 1.02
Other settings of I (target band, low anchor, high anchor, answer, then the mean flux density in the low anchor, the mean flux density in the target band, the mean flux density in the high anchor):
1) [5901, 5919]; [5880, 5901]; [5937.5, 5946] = -0.94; 4.91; 5.36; 5.38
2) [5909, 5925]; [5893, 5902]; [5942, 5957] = -1.14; 4.86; 5.4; 5.36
